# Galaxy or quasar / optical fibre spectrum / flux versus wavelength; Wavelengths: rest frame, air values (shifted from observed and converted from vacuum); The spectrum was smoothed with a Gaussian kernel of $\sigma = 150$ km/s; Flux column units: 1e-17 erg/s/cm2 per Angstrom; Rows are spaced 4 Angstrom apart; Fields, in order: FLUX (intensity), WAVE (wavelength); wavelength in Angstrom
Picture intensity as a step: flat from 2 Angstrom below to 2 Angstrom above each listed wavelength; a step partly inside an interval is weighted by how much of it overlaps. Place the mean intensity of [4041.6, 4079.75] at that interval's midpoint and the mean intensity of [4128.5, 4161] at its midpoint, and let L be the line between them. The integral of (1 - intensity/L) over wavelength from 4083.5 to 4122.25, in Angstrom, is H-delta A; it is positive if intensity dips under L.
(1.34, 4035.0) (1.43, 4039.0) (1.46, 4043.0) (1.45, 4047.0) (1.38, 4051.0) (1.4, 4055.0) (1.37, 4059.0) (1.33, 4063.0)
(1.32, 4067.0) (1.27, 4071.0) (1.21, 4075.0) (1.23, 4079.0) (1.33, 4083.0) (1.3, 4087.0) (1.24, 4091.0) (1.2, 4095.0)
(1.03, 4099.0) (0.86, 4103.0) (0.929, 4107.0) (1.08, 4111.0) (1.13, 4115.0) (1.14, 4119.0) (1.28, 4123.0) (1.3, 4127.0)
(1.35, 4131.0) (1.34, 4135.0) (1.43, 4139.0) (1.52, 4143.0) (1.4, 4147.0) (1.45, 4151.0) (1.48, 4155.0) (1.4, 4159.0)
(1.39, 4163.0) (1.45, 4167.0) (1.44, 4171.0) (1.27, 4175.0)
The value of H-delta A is 7.4 Angstrom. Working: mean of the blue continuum 1.34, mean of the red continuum 1.42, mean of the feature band 1.12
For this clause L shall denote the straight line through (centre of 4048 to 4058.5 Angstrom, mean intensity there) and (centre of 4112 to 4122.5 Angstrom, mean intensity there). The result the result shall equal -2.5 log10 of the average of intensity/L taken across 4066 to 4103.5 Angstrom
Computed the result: 0.06 mag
